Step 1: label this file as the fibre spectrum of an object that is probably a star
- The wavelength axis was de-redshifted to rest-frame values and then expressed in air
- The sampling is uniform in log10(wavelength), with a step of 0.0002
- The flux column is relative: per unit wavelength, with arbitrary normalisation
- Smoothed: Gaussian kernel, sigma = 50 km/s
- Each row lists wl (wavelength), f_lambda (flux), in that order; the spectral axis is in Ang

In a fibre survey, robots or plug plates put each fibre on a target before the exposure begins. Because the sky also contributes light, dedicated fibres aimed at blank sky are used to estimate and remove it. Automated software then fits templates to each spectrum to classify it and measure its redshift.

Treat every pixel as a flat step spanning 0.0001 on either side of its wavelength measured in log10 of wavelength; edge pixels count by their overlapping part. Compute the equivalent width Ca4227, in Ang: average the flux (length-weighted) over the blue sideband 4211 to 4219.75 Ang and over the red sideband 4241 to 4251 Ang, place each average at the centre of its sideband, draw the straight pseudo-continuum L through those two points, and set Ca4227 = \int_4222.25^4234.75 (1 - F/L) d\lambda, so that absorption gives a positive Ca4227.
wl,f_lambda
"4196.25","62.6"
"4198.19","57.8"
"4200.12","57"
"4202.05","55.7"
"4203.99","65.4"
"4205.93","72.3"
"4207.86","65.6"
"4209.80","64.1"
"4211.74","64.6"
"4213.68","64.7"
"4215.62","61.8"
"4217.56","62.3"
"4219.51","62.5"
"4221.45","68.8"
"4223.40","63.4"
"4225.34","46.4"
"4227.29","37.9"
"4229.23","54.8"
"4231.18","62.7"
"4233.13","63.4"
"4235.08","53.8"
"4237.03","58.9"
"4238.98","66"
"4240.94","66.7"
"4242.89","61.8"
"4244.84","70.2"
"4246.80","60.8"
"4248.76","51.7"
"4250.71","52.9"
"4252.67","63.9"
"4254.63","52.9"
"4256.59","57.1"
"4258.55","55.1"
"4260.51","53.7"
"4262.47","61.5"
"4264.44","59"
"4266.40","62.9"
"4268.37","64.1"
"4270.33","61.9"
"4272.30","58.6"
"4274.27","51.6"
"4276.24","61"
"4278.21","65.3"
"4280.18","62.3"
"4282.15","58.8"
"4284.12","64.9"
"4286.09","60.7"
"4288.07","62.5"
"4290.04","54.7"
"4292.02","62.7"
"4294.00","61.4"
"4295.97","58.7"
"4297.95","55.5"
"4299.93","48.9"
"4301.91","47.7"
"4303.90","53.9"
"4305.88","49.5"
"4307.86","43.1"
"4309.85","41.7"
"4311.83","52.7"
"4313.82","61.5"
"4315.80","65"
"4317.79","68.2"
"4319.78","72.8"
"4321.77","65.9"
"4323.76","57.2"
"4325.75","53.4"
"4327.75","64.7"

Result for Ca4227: 1.4 Ang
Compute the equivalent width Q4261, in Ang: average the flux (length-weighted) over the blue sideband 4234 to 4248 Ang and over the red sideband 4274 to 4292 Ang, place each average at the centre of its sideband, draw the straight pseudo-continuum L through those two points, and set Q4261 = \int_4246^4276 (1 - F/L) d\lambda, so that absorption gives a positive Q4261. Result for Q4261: 1.8 Ang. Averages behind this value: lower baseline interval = 62.4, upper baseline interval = 60.7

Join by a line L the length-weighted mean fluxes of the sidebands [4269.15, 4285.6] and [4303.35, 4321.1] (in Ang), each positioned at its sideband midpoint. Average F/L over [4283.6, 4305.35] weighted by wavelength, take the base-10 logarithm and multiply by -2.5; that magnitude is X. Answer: 0.03 mag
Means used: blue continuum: 60.6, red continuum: 56.8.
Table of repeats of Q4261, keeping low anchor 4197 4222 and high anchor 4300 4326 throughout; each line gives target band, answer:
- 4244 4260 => 0.7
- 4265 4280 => -0.5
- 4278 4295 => -1.0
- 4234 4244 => -0.1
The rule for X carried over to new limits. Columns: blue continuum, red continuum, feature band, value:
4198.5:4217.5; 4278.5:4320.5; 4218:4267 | 0.04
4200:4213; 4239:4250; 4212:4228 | 0.08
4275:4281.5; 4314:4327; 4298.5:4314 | 0.27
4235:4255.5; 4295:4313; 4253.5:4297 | -0.09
